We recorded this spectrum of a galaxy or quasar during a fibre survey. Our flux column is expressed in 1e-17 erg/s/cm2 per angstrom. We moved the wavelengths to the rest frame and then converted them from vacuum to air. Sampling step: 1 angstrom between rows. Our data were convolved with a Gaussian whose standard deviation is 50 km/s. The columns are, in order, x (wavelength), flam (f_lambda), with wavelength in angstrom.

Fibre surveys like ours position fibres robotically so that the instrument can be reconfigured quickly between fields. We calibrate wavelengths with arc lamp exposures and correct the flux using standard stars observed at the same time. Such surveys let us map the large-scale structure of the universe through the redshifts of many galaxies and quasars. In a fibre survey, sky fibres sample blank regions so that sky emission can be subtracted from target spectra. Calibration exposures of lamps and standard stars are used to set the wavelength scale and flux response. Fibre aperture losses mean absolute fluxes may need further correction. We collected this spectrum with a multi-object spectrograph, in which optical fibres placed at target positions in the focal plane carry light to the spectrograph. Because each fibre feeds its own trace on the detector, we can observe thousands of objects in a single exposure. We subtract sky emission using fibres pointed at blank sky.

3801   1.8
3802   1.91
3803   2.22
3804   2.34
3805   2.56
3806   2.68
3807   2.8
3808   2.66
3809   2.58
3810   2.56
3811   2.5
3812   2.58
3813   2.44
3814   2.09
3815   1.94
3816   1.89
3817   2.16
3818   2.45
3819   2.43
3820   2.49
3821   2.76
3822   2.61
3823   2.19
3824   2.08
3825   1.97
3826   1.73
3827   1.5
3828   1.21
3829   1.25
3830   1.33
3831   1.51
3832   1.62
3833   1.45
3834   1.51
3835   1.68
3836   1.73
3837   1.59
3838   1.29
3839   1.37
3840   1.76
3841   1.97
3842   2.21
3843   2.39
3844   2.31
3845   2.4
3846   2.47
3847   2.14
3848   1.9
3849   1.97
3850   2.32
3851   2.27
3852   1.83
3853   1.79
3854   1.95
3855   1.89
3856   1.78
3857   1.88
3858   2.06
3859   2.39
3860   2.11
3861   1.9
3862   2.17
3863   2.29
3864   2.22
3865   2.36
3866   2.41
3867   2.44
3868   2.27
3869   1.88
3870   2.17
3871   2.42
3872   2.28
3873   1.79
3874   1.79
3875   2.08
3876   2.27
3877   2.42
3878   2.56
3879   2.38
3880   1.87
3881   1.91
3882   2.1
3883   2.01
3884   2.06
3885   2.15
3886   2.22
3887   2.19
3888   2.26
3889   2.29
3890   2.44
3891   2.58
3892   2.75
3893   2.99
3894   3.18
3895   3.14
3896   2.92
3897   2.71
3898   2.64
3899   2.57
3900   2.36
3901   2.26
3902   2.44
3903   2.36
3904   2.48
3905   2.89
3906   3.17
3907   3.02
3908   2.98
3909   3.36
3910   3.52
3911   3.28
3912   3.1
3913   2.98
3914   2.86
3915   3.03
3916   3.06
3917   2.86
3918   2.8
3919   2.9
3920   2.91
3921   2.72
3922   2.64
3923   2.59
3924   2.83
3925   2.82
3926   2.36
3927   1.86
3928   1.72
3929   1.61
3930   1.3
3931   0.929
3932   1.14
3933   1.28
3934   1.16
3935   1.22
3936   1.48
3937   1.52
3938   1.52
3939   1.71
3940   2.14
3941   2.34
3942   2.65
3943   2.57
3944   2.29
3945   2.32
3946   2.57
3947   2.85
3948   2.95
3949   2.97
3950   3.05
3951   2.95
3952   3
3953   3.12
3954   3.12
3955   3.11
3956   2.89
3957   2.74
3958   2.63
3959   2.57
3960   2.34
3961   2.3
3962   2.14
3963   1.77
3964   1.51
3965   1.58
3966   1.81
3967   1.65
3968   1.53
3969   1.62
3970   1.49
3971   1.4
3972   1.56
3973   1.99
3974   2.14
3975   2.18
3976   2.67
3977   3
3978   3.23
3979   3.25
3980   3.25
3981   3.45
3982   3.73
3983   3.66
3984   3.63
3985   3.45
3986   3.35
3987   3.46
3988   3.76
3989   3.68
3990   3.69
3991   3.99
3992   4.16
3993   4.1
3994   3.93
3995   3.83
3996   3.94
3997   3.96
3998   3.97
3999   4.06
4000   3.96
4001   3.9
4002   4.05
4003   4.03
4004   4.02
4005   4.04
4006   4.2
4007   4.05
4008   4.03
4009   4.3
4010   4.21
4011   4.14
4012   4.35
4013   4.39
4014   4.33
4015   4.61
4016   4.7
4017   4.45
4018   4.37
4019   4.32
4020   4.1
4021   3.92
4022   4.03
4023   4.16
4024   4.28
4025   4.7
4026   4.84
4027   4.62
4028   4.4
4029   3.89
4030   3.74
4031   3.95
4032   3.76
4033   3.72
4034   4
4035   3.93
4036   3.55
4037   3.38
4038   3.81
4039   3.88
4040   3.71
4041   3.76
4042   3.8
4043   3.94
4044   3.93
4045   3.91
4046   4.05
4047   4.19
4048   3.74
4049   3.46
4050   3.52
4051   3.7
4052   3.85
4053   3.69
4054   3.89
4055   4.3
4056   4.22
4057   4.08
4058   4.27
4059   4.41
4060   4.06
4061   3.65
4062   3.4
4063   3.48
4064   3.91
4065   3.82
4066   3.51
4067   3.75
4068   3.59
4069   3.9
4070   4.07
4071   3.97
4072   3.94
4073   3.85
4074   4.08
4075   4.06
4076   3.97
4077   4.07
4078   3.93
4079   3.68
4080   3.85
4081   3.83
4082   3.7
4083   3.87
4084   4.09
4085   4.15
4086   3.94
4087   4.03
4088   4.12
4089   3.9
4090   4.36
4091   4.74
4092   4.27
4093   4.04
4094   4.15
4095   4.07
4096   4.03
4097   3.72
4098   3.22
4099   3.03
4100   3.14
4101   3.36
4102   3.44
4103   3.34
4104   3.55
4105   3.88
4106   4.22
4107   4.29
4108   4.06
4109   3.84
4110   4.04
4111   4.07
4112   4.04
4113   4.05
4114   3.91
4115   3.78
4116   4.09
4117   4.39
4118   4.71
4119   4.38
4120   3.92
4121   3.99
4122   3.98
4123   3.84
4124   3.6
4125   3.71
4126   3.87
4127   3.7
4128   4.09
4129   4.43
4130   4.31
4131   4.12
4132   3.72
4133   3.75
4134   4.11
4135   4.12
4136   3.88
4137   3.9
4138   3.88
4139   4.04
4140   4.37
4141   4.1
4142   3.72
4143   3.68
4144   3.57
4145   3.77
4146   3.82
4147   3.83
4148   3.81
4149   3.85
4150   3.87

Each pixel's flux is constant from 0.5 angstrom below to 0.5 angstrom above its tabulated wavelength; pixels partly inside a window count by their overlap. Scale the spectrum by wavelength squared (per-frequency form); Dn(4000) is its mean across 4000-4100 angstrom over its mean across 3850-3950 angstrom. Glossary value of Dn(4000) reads 1.8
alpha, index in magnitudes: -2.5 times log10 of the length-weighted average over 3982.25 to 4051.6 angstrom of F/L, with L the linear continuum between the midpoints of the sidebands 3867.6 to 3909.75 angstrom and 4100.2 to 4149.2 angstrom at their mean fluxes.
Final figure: -0.22 mag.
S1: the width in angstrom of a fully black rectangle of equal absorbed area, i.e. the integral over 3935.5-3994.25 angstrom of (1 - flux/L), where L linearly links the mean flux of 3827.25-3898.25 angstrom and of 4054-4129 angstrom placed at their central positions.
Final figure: 5.4 angstrom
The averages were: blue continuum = 2.11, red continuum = 3.93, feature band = 2.66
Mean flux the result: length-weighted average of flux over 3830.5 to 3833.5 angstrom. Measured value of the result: 1.53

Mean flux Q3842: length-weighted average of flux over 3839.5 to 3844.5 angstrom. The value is 2.13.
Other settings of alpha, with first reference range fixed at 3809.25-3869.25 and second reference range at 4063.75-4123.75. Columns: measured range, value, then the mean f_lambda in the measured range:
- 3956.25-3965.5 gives 0.314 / 2.19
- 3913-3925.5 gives -0.086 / 2.84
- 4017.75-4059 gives -0.139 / 3.99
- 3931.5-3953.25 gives 0.262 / 2.21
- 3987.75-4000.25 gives -0.229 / 3.93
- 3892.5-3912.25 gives -0.148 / 2.87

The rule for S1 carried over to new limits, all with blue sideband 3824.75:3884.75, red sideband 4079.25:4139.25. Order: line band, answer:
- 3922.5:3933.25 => 2.8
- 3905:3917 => -3.4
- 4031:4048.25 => -2.2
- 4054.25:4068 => -1.3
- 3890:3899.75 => -2.2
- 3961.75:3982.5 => 4.7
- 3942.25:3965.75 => 1.4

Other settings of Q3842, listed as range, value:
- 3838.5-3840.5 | 1.56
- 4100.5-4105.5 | 3.51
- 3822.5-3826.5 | 1.99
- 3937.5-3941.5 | 1.93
